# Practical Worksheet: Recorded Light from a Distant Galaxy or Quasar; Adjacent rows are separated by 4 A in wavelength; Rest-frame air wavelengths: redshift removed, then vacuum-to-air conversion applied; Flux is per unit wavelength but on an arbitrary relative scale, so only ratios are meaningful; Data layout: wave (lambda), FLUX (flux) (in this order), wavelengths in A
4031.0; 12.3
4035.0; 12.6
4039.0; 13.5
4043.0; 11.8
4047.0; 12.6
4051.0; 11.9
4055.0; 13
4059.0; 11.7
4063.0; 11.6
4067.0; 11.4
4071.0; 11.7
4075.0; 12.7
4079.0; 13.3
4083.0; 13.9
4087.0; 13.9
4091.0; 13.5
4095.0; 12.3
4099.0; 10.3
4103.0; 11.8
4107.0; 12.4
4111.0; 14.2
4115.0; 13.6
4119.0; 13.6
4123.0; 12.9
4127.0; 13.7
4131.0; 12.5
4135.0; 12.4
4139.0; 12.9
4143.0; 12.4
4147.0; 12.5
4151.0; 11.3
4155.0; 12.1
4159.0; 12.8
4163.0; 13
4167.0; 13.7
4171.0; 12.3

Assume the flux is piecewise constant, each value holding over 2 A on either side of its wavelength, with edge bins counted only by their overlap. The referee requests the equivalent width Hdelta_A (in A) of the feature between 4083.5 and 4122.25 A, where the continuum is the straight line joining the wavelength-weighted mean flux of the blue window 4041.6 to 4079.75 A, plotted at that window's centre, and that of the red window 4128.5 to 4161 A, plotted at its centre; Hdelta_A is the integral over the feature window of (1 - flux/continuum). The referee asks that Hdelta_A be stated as -2.0 A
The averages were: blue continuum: 12.1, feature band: 12.9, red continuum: 12.4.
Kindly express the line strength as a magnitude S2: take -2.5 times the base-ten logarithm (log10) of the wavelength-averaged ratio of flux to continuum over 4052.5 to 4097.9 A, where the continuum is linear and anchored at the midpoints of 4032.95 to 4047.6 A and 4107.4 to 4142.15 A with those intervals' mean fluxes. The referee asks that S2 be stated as 0.02 mag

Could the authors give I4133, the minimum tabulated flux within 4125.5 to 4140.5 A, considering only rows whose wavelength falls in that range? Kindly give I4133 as 12.4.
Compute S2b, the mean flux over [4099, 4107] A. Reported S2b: 11.6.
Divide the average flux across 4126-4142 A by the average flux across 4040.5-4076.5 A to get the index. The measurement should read 1.06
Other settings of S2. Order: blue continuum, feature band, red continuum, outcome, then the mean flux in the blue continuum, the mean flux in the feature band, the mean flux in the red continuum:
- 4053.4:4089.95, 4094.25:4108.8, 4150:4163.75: 0.08 mag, 12.6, 11.6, 12.3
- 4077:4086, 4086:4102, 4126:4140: 0.09 mag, 13.6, 12.4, 12.8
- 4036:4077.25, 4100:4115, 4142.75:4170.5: -0.03 mag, 12.2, 12.7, 12.5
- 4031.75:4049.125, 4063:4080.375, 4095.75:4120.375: 0.04 mag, 12.6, 12.2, 12.6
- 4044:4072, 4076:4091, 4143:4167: -0.13 mag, 12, 13.6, 12.5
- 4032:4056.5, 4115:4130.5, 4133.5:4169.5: -0.07 mag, 12.5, 13.3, 12.6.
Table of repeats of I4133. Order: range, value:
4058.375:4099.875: 10.3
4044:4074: 11.4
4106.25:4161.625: 11.3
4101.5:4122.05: 11.8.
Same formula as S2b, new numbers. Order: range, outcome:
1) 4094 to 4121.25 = 12.6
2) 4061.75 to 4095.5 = 12.7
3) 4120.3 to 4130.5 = 13.2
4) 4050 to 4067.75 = 12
